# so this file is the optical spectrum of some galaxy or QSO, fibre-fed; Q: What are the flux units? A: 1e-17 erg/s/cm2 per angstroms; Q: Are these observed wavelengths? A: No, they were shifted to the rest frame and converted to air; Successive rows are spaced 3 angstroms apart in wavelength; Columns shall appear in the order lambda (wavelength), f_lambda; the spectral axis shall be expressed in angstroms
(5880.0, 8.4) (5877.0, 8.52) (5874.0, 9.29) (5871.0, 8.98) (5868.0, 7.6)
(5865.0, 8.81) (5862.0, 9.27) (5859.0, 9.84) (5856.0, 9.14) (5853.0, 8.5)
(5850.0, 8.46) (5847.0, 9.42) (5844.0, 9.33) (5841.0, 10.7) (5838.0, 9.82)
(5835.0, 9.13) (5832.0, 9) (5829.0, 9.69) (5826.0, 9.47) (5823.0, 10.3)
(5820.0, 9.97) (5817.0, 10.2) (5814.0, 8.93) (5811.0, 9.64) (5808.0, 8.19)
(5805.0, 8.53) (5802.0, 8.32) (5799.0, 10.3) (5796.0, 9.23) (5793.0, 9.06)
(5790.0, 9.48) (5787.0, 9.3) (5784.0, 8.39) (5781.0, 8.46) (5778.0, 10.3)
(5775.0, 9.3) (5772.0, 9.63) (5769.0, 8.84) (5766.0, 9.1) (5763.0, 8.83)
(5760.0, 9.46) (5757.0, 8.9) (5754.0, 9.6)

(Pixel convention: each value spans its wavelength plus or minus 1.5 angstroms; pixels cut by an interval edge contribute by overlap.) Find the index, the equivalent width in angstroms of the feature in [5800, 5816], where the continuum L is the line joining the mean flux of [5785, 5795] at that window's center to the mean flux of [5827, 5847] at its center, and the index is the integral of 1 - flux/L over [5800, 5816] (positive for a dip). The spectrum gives 0.95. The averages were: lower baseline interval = 9.23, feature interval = 8.82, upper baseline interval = 9.59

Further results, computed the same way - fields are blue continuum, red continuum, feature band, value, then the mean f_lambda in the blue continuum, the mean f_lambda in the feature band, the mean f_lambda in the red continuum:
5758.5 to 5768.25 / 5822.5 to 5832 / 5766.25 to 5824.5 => 0.6 angstroms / 9.11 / 9.28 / 9.64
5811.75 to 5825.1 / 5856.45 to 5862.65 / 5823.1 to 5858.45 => 1.0 angstroms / 9.82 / 9.38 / 9.52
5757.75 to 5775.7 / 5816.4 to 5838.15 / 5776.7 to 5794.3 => 0.3 angstroms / 9.18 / 9.15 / 9.67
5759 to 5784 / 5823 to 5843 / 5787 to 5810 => 0.9 angstroms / 9.18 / 9.05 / 9.68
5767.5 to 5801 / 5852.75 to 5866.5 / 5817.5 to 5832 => -0.9 angstroms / 9.28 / 9.79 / 9.17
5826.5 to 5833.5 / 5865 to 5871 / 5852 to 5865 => -1.0 angstroms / 9.36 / 9.17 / 8.25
